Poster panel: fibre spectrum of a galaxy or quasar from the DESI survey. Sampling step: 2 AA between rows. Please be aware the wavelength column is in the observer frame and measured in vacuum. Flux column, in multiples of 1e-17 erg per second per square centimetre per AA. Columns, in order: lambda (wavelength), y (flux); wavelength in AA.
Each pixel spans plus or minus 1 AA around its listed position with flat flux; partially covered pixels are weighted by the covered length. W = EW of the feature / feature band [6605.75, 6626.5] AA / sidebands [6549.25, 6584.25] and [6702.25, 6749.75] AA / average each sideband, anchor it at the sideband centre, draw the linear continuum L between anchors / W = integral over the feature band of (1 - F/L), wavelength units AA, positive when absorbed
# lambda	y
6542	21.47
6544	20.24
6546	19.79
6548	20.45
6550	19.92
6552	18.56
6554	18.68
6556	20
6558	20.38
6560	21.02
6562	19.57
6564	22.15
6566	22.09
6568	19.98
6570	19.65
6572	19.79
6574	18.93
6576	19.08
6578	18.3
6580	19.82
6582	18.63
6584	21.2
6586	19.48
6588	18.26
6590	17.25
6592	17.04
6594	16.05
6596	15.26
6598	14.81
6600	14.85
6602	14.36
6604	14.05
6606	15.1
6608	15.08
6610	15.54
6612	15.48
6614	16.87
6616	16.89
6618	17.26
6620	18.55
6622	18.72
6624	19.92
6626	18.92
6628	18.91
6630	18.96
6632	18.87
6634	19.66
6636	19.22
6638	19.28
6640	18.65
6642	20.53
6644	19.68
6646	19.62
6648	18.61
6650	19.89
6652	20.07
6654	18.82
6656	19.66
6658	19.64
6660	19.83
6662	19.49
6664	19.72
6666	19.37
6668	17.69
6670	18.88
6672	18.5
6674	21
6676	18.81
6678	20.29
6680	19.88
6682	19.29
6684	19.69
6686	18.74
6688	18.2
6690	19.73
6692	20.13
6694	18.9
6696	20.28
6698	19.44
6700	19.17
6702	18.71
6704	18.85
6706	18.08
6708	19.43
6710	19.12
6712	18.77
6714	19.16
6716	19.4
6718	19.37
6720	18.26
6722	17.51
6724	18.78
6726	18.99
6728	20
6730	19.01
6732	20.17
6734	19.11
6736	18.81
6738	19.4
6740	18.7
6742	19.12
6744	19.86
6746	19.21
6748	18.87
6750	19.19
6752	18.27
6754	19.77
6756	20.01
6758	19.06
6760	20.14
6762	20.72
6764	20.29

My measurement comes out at 2.6 AA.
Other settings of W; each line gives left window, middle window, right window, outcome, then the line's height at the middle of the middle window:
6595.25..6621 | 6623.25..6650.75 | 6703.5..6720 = -4.5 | 16.6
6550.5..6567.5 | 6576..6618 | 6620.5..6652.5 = 6.4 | 19.8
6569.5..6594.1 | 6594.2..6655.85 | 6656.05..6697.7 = 4.3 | 19.1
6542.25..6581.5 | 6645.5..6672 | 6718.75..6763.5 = 0.4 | 19.6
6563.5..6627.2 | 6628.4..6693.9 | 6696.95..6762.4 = -3.3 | 18.4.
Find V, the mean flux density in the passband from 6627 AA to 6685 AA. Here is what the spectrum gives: 19.4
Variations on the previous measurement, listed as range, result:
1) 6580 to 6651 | 17.8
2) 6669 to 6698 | 19.5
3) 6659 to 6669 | 19.2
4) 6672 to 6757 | 19.2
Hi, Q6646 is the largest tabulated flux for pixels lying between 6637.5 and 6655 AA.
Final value 20.53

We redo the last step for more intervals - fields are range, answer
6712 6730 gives 20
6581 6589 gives 21.2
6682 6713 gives 20.28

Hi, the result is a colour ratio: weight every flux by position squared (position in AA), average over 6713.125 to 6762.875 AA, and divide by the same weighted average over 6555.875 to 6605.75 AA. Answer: 1.1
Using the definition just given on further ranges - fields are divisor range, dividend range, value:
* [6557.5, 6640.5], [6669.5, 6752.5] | 1.09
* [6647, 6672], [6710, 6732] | 1.00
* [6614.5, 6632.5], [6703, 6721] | 1.05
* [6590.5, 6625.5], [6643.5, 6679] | 1.21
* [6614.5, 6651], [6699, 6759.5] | 1.03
